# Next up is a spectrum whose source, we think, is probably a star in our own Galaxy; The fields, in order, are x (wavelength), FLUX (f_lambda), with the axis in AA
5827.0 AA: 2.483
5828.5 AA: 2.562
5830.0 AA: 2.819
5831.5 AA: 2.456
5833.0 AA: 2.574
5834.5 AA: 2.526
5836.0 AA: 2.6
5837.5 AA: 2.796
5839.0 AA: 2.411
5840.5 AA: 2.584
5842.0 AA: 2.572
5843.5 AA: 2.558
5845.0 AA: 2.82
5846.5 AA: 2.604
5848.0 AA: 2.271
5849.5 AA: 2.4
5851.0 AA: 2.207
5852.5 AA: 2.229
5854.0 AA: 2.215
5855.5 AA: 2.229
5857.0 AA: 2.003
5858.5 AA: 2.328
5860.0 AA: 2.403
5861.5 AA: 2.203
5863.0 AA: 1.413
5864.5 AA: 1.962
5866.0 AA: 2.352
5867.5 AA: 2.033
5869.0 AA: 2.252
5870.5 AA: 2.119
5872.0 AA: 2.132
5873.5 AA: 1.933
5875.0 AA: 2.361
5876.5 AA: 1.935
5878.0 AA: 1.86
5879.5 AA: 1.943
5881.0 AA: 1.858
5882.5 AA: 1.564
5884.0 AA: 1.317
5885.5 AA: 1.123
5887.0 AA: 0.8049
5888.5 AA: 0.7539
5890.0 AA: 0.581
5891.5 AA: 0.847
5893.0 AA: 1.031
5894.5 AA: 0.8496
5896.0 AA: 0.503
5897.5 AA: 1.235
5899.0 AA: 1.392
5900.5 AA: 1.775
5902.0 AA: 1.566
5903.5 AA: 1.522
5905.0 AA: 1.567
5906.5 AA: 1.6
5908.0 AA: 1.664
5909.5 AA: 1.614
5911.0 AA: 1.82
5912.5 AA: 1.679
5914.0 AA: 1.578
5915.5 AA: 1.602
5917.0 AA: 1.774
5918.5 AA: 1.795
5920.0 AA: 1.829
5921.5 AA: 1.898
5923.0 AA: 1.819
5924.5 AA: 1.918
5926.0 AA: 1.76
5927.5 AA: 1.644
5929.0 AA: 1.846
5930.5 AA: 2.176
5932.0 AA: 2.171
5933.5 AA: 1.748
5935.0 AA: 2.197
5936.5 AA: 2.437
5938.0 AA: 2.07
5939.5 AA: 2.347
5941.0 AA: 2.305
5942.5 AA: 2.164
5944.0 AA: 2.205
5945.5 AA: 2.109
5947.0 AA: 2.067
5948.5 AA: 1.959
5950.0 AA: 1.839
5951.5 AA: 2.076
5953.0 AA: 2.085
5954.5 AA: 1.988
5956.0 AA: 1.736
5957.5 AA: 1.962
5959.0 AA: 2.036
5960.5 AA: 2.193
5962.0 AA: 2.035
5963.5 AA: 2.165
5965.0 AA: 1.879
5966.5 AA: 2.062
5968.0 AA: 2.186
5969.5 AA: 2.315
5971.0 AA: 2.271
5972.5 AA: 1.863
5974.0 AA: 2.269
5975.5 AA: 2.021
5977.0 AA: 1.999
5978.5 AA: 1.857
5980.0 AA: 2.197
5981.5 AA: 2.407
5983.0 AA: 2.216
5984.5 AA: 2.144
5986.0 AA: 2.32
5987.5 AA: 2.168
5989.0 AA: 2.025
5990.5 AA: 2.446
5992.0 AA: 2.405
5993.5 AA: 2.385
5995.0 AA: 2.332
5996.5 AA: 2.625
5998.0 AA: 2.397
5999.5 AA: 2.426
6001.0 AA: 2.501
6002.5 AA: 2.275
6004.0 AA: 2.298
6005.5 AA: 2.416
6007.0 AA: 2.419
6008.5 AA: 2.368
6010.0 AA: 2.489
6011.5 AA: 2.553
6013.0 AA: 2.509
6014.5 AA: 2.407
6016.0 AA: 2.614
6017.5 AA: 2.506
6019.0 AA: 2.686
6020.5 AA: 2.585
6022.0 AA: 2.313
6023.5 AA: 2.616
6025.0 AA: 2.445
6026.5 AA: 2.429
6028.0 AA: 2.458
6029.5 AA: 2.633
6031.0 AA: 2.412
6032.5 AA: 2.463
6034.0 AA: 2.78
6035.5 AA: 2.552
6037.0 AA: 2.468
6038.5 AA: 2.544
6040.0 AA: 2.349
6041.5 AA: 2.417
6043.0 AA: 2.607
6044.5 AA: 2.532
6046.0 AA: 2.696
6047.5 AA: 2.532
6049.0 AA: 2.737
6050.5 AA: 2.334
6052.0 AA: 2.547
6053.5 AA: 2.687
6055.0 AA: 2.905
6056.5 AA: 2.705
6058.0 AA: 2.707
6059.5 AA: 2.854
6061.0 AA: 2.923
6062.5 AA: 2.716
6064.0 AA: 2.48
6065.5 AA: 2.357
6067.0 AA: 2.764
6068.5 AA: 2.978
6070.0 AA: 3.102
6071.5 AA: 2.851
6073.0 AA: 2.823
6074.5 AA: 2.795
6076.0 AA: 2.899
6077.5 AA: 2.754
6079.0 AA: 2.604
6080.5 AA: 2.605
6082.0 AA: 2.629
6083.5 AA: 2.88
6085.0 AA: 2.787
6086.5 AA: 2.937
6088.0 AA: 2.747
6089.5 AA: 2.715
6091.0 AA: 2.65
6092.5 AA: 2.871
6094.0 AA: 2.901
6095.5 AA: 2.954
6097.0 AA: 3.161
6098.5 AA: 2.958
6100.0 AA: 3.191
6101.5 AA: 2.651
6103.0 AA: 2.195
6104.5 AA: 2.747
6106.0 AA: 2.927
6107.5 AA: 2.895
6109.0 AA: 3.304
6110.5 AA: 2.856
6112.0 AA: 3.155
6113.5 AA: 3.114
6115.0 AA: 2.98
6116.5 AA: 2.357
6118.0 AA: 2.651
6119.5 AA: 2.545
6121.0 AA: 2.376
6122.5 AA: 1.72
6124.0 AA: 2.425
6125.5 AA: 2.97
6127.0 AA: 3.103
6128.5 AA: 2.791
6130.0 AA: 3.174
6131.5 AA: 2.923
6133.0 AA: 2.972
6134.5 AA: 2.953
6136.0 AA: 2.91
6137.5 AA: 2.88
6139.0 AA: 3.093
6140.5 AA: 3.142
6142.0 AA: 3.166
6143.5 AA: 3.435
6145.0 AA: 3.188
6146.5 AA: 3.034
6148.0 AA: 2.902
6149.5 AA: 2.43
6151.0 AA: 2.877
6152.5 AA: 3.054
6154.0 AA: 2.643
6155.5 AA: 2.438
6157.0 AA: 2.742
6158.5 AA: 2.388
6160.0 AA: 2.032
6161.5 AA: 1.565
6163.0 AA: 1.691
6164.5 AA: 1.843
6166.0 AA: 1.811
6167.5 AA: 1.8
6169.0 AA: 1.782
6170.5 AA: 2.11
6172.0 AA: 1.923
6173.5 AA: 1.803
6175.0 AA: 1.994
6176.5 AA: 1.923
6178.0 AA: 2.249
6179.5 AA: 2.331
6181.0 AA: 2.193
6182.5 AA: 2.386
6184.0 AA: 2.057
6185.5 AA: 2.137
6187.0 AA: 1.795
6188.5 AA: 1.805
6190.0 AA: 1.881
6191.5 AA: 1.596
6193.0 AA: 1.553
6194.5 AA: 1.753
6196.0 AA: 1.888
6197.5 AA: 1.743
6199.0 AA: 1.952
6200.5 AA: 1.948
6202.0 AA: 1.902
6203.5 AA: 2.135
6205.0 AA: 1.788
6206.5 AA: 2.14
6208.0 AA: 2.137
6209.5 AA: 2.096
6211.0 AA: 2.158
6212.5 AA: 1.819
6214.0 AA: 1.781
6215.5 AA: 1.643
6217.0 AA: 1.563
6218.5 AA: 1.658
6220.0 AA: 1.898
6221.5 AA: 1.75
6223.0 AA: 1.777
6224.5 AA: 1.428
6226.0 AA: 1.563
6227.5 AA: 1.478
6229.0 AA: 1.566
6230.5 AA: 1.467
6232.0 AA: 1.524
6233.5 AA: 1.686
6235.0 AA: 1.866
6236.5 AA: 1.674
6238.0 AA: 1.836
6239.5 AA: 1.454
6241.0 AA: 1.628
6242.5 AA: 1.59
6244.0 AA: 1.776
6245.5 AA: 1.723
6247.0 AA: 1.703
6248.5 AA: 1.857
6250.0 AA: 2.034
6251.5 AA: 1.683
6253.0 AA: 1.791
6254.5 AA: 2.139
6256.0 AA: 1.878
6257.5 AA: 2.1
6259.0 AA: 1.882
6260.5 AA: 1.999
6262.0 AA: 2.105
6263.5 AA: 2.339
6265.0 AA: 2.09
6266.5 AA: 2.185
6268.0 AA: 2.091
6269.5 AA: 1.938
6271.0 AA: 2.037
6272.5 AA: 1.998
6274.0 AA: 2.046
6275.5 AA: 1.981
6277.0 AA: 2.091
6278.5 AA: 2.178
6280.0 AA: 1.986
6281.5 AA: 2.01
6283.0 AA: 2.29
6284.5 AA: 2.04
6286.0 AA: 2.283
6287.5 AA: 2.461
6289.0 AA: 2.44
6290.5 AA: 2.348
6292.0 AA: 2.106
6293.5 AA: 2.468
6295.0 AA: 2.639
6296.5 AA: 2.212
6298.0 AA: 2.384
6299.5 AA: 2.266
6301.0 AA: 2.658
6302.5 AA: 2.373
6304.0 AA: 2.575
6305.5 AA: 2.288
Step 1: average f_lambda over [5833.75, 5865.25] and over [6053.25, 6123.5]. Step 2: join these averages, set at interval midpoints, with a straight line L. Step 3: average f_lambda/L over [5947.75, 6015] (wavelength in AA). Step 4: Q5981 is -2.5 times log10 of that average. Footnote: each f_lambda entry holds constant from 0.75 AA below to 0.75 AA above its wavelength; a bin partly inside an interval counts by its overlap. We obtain 0.17 mag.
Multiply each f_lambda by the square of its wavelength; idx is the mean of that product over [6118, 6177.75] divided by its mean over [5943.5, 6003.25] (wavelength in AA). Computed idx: 1.24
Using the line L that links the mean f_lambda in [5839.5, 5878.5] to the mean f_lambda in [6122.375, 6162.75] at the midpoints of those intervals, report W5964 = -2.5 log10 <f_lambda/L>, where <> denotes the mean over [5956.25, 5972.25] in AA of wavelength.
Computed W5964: 0.17 mag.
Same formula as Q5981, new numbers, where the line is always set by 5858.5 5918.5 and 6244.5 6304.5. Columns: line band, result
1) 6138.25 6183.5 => -0.21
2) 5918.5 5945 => -0.21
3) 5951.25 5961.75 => -0.18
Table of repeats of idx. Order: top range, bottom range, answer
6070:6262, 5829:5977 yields 1.28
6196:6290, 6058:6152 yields 0.70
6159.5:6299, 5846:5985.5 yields 1.14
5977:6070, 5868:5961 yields 1.48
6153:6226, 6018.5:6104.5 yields 0.76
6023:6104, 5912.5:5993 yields 1.36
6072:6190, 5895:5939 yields 1.61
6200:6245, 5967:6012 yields 0.83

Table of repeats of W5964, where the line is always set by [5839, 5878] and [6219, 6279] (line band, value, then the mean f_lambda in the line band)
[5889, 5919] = 0.49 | 1.39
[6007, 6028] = -0.20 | 2.5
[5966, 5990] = -0.02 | 2.15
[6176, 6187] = -0.13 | 2.16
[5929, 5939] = 0.02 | 2.12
